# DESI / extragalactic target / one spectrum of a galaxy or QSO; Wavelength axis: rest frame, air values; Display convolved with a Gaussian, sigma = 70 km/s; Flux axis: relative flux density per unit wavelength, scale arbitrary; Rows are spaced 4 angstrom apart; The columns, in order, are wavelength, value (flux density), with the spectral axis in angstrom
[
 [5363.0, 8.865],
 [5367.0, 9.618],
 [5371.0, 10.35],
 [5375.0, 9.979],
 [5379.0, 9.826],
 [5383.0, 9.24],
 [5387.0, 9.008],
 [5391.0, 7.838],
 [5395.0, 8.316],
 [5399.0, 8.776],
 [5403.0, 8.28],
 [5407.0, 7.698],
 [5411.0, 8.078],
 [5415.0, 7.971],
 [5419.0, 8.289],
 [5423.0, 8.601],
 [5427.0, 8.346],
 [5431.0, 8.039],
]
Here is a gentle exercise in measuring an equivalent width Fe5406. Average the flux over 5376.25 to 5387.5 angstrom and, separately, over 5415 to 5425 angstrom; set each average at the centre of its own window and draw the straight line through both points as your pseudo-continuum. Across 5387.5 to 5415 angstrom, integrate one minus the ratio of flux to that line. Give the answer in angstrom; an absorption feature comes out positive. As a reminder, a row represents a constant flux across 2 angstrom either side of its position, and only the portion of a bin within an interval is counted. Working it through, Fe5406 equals 2.1 angstrom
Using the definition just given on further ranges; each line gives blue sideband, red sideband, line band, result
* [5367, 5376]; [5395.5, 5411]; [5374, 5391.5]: 0.3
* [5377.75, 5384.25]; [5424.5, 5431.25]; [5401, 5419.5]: 1.5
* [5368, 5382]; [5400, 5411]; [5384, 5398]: 0.8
